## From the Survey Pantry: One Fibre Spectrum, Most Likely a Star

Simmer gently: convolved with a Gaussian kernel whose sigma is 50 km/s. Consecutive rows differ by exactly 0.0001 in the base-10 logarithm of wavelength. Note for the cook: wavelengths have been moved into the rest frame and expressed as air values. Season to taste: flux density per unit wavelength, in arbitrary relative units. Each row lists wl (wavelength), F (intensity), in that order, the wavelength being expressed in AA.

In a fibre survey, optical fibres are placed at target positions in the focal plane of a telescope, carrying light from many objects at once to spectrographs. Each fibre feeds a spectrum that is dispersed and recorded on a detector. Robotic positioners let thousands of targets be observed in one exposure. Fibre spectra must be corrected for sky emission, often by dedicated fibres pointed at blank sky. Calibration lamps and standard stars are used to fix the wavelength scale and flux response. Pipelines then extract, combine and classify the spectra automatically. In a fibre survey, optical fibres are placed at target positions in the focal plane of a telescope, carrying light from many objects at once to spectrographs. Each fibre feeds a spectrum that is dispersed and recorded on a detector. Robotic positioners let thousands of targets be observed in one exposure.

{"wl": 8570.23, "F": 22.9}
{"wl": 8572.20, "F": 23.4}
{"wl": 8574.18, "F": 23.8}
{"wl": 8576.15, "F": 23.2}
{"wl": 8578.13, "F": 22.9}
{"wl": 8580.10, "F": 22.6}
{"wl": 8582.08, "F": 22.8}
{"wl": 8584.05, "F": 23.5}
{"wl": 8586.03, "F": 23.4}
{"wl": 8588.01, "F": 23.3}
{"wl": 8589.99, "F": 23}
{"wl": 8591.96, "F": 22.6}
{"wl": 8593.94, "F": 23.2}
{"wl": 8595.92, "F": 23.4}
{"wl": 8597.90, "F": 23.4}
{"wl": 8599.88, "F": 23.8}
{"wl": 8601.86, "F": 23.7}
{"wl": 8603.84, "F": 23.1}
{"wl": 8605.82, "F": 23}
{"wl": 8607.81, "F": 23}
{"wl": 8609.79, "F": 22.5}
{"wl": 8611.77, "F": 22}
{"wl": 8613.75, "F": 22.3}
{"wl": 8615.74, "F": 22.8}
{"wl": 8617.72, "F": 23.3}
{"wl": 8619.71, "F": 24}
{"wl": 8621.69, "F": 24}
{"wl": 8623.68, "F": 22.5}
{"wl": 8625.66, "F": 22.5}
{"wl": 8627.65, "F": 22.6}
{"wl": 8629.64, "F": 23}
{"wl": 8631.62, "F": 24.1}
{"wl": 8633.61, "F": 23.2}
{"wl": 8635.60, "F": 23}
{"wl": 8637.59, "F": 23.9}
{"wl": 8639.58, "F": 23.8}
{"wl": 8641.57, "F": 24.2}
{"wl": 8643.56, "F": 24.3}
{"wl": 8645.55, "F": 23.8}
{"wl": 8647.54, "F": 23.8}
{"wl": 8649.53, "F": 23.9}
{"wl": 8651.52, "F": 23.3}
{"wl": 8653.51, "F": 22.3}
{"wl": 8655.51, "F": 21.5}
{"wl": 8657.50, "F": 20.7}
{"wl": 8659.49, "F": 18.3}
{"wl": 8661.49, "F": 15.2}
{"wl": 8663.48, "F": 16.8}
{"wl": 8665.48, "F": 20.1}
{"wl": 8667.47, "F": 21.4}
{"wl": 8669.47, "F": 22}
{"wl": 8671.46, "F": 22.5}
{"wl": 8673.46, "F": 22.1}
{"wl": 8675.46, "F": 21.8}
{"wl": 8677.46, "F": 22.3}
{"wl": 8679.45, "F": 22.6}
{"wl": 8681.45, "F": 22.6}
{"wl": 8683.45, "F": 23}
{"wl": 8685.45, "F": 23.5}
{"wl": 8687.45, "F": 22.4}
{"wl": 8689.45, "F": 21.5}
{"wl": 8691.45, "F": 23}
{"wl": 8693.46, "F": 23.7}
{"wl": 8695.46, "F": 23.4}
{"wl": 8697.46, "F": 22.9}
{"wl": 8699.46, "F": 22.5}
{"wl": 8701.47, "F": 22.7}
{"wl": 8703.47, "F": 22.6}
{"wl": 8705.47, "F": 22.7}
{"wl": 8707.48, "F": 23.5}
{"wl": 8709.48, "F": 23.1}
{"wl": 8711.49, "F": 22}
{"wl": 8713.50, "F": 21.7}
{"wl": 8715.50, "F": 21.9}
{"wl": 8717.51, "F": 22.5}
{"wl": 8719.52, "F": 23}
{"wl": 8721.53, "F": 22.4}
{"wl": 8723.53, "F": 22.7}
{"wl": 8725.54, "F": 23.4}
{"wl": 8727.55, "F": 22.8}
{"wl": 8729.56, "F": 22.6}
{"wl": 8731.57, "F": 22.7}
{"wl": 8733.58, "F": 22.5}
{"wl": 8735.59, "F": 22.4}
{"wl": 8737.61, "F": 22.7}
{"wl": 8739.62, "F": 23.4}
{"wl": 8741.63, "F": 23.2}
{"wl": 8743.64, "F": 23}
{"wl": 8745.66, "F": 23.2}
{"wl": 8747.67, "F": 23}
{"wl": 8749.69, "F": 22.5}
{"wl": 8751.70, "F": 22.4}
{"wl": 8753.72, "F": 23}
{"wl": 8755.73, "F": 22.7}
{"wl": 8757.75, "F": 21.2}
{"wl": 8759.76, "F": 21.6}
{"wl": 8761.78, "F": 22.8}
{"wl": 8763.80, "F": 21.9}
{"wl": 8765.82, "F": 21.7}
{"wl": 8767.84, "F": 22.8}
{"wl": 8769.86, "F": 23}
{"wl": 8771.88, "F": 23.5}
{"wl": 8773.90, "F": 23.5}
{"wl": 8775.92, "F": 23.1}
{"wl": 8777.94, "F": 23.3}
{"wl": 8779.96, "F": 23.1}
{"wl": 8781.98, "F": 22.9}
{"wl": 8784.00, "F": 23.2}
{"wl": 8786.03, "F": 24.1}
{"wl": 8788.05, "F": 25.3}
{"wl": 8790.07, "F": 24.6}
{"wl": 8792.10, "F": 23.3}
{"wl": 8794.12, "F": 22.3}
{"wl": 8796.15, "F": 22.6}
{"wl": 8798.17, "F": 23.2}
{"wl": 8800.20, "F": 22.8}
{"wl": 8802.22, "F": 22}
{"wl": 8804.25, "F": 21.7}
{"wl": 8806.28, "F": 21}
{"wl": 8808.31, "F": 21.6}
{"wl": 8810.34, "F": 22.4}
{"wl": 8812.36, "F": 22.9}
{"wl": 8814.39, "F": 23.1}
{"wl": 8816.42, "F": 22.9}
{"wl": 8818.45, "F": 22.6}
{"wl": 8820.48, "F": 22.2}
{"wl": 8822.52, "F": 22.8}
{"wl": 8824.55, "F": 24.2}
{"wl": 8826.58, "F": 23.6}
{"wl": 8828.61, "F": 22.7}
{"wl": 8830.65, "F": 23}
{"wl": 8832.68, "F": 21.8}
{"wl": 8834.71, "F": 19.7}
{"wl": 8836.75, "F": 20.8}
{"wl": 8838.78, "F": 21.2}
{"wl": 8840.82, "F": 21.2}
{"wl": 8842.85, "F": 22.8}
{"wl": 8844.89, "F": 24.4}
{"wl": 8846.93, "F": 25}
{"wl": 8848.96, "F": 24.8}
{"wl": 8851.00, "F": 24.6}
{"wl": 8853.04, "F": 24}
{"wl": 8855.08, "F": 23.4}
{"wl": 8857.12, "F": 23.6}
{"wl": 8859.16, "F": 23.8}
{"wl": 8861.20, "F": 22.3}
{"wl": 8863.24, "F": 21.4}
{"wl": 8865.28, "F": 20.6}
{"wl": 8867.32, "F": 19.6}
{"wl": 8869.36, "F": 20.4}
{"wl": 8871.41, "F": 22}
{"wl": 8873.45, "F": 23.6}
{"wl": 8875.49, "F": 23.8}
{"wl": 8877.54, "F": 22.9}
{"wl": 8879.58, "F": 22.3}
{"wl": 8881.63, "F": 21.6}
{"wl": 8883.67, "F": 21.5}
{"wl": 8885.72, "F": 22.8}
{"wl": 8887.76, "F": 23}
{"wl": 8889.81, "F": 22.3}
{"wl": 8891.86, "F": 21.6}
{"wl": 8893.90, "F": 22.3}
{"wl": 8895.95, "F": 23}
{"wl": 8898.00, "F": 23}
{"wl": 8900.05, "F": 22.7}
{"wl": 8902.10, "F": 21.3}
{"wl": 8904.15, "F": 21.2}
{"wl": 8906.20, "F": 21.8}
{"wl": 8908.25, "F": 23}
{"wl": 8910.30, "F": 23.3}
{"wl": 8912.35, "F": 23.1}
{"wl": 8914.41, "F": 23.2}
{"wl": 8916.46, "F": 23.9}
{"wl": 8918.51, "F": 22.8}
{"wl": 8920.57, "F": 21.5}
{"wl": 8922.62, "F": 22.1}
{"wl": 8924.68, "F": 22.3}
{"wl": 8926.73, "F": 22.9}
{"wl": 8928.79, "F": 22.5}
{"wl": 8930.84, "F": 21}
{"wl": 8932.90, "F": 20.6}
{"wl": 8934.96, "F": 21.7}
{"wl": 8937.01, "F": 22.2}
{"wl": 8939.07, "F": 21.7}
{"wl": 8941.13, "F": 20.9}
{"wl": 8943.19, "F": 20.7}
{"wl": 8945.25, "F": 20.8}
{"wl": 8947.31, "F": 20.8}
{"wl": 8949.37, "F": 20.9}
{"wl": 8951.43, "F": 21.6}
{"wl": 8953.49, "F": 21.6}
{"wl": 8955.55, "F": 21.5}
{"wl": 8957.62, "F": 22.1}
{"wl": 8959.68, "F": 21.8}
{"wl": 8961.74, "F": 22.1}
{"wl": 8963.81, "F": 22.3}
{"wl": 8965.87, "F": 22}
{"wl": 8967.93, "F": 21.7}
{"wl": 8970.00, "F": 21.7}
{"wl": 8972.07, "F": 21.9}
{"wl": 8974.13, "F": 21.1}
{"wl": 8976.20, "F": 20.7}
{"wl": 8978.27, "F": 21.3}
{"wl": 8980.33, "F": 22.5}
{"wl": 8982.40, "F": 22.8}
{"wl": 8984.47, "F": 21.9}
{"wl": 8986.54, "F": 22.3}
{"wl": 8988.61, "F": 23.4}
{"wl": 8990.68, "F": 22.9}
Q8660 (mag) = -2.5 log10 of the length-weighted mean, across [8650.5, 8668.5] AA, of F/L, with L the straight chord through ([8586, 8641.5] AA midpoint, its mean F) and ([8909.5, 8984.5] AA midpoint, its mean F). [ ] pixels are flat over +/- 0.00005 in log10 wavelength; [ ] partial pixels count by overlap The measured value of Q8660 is 0.15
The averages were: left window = 23.2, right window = 21.9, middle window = 20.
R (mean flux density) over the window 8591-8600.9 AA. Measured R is 23.3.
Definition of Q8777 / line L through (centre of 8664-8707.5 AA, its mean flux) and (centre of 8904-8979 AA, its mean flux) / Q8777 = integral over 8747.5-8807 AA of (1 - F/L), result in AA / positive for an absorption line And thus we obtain -1.6 AA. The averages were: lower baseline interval 22.4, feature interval 22.8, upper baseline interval 21.9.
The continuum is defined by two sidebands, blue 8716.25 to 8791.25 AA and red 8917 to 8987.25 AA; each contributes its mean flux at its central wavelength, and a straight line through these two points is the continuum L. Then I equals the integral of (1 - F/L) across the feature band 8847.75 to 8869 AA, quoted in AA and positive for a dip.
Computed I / -0.45 AA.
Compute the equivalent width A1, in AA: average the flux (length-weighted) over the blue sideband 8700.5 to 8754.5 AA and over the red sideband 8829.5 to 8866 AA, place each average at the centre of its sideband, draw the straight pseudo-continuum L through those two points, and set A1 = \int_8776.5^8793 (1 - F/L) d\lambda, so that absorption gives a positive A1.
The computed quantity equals -0.72 AA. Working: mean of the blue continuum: 22.7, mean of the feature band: 23.7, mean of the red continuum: 22.7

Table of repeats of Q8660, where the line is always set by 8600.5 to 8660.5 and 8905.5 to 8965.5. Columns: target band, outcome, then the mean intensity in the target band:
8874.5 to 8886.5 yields -0.02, 22.5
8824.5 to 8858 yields -0.03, 23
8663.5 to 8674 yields 0.08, 21.2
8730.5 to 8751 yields -0.01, 22.9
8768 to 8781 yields -0.04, 23.2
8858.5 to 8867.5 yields 0.03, 21.6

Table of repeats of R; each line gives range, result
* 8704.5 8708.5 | 23.1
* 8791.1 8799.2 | 22.9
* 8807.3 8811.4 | 22.1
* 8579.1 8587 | 23.1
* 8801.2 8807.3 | 21.6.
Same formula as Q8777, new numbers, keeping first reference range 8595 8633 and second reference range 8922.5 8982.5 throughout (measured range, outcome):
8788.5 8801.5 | -0.51 AA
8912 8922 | -0.49 AA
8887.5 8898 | -0.27 AA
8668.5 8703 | 0.26 AA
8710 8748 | -0.14 AA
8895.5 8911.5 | -0.40 AA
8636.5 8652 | -0.62 AA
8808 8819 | -0.20 AA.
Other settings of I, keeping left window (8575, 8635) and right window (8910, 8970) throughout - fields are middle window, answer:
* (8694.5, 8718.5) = 0.1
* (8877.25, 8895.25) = -0.1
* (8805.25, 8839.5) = 0.1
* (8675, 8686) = 0.1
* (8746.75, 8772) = 0.1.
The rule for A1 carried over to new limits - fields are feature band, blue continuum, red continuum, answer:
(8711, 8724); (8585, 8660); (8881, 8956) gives 0.23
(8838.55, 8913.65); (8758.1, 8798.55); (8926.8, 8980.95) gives -1.26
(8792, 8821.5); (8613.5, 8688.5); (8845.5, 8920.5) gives 0.18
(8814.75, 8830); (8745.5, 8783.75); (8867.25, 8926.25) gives -0.30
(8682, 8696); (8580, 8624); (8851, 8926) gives 0.00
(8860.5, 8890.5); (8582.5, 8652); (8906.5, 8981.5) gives 0.24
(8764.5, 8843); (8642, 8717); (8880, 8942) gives -1.76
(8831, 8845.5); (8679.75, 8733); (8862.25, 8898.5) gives 0.36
